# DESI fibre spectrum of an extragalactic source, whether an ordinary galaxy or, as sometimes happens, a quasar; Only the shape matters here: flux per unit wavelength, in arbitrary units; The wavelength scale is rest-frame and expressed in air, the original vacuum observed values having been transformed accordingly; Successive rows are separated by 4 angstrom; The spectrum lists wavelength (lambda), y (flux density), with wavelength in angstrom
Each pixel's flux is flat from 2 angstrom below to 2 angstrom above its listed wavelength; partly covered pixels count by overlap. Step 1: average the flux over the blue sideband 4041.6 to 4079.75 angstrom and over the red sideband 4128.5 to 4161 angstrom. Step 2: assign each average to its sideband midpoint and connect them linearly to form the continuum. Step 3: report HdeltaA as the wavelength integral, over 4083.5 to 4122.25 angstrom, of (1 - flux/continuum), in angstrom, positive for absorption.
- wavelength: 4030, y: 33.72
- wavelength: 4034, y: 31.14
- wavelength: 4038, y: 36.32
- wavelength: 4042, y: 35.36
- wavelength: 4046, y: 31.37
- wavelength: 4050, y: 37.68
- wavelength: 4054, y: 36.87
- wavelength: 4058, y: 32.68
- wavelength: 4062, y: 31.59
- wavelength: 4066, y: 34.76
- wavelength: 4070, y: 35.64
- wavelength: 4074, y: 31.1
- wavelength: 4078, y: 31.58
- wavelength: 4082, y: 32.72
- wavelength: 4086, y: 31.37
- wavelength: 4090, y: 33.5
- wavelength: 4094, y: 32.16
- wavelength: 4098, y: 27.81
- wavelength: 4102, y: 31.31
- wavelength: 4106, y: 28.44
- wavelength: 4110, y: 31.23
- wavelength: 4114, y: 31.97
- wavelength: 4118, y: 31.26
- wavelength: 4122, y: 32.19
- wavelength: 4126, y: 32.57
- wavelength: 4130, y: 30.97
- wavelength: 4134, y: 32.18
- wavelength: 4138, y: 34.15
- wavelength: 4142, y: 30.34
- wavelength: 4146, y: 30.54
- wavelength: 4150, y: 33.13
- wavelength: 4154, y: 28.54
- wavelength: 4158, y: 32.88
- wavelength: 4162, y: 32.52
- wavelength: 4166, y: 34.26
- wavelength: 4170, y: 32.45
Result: 1.9 angstrom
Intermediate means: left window 33.8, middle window 31.1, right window 31.6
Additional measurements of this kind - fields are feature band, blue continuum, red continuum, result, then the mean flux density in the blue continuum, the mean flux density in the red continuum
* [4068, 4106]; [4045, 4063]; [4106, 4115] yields 0.68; 34.3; 30.9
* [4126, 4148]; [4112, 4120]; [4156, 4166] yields 0.37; 31.6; 33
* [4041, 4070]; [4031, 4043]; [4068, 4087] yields -0.85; 34.1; 32.5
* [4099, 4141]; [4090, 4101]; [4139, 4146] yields -0.89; 30.7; 30.9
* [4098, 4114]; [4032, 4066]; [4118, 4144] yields 1.20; 34.2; 32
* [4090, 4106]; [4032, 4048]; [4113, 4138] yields 0.97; 33.5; 32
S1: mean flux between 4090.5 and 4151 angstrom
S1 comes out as 31.4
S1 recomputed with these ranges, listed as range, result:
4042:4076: 34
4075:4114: 31.2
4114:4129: 31.9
